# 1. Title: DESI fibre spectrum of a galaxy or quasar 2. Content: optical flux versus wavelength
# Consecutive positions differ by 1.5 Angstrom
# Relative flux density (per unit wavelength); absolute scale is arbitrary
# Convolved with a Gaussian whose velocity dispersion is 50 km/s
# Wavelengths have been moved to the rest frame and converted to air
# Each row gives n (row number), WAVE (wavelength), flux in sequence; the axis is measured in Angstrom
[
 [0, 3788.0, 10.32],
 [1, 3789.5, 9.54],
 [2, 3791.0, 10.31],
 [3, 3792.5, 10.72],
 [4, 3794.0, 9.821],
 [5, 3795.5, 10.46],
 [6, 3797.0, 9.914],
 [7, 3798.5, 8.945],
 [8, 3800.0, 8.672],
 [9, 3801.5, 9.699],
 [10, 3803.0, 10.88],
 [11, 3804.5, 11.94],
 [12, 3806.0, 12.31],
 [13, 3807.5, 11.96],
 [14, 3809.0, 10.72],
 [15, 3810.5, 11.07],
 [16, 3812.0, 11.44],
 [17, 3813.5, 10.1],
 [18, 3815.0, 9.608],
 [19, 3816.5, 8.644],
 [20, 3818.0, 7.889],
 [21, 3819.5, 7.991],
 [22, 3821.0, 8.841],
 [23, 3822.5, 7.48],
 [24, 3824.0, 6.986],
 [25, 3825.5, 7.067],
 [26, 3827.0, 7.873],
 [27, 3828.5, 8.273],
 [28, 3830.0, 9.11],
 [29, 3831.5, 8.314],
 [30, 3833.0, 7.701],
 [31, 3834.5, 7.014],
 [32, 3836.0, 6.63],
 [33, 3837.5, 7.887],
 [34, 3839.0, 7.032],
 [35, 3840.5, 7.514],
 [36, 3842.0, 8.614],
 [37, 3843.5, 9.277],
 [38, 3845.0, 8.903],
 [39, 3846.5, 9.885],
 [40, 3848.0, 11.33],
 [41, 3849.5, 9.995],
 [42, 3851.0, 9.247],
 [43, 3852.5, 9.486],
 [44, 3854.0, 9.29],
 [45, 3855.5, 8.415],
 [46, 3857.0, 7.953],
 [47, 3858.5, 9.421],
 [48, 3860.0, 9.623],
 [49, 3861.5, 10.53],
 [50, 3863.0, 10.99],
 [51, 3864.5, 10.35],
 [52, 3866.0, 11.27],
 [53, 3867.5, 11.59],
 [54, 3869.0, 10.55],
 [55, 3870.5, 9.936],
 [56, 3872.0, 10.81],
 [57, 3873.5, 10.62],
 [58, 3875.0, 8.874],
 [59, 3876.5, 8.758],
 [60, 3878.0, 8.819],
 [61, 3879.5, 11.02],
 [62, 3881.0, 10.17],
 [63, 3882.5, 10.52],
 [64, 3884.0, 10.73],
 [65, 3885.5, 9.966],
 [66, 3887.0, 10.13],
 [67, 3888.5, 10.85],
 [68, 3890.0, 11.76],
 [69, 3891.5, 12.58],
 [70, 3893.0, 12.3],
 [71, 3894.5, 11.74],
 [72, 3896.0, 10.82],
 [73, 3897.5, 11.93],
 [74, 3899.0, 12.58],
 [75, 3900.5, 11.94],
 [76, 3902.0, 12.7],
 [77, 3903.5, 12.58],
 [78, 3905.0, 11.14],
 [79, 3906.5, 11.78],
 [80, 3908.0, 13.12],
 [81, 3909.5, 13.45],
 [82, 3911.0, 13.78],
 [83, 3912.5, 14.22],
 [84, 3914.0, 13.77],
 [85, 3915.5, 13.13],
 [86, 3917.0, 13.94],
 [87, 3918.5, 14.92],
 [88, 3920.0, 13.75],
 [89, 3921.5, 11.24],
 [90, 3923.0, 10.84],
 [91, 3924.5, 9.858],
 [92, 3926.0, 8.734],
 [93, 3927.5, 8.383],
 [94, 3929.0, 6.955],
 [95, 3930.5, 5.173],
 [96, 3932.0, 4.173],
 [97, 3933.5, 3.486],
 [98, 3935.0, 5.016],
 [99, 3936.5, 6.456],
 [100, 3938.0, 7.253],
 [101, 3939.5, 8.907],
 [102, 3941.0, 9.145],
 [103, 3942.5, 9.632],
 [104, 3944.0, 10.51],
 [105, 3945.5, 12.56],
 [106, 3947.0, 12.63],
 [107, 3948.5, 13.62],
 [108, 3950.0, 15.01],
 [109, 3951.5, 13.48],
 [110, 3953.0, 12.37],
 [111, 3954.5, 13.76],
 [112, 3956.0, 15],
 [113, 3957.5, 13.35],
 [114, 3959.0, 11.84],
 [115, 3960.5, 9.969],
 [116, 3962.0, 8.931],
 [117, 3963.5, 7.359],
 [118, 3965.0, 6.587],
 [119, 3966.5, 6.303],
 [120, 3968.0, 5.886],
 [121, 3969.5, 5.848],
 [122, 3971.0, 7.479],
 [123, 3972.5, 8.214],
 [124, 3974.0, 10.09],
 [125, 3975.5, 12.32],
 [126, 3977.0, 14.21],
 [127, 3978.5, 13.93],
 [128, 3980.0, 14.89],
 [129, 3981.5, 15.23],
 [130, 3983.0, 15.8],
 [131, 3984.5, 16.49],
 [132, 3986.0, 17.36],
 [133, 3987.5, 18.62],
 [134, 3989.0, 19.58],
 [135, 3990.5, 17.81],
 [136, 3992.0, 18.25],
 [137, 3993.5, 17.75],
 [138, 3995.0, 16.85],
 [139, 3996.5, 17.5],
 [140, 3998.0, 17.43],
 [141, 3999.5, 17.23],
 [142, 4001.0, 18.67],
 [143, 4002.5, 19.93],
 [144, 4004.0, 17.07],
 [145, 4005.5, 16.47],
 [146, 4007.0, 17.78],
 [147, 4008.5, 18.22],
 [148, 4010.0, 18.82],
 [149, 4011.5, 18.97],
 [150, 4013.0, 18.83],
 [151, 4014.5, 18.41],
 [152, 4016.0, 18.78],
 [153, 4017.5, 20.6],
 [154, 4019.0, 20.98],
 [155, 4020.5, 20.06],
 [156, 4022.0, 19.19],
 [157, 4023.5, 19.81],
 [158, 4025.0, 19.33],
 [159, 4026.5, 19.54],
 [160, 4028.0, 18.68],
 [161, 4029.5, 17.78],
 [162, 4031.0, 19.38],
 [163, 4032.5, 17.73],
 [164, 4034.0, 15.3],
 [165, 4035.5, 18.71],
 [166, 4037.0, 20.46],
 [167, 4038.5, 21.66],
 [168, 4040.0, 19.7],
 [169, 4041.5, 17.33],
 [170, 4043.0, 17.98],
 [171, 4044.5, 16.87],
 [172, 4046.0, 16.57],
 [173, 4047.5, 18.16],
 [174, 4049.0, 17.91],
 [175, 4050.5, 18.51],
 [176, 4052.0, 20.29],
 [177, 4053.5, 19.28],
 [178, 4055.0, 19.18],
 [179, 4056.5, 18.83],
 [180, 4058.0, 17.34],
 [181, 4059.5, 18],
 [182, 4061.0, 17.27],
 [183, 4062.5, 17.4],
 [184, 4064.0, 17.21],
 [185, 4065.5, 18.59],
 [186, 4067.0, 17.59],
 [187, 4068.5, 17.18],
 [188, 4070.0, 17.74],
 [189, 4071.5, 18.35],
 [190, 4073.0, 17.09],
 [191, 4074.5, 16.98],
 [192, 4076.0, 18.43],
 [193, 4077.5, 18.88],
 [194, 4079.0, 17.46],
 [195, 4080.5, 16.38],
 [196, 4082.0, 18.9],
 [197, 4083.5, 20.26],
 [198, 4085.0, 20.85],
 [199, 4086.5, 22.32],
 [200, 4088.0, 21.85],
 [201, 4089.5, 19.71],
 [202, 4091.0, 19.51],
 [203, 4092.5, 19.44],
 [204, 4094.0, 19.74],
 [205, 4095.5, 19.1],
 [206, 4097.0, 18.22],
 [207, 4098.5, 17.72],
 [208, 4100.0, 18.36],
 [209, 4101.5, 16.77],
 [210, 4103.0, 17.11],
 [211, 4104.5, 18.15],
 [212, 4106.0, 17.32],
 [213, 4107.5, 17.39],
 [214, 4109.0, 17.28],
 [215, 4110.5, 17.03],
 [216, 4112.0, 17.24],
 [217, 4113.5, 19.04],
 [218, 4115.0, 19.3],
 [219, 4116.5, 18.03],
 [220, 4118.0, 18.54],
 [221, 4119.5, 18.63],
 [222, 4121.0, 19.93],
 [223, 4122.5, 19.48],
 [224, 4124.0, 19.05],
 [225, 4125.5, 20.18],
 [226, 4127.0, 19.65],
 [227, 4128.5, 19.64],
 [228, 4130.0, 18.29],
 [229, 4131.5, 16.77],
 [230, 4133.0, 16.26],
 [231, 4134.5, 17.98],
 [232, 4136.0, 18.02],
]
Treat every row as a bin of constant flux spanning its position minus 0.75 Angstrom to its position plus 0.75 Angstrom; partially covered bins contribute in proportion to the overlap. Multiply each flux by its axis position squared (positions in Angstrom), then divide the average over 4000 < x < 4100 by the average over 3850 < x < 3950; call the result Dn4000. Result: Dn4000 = 1.91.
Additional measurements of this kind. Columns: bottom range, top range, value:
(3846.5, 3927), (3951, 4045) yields 1.52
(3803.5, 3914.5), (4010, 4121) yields 2.03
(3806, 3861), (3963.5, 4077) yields 2.09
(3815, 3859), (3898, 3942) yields 1.29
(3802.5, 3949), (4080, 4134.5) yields 2.09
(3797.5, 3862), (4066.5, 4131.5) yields 2.34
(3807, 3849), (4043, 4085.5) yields 2.34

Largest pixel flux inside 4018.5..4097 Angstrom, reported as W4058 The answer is 22.32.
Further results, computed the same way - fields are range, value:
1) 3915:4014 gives 19.93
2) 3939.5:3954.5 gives 15.01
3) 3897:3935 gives 14.92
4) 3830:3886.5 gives 11.59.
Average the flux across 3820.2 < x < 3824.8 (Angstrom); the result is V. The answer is 7.76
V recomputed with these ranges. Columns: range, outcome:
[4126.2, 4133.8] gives 18.1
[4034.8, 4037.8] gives 19.6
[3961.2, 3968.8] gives 7.02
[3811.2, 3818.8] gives 9.54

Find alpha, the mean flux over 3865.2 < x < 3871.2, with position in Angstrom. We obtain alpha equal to 10.8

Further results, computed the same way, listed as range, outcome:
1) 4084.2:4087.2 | 21.6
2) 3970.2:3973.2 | 7.81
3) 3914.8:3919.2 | 14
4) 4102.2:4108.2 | 17.5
